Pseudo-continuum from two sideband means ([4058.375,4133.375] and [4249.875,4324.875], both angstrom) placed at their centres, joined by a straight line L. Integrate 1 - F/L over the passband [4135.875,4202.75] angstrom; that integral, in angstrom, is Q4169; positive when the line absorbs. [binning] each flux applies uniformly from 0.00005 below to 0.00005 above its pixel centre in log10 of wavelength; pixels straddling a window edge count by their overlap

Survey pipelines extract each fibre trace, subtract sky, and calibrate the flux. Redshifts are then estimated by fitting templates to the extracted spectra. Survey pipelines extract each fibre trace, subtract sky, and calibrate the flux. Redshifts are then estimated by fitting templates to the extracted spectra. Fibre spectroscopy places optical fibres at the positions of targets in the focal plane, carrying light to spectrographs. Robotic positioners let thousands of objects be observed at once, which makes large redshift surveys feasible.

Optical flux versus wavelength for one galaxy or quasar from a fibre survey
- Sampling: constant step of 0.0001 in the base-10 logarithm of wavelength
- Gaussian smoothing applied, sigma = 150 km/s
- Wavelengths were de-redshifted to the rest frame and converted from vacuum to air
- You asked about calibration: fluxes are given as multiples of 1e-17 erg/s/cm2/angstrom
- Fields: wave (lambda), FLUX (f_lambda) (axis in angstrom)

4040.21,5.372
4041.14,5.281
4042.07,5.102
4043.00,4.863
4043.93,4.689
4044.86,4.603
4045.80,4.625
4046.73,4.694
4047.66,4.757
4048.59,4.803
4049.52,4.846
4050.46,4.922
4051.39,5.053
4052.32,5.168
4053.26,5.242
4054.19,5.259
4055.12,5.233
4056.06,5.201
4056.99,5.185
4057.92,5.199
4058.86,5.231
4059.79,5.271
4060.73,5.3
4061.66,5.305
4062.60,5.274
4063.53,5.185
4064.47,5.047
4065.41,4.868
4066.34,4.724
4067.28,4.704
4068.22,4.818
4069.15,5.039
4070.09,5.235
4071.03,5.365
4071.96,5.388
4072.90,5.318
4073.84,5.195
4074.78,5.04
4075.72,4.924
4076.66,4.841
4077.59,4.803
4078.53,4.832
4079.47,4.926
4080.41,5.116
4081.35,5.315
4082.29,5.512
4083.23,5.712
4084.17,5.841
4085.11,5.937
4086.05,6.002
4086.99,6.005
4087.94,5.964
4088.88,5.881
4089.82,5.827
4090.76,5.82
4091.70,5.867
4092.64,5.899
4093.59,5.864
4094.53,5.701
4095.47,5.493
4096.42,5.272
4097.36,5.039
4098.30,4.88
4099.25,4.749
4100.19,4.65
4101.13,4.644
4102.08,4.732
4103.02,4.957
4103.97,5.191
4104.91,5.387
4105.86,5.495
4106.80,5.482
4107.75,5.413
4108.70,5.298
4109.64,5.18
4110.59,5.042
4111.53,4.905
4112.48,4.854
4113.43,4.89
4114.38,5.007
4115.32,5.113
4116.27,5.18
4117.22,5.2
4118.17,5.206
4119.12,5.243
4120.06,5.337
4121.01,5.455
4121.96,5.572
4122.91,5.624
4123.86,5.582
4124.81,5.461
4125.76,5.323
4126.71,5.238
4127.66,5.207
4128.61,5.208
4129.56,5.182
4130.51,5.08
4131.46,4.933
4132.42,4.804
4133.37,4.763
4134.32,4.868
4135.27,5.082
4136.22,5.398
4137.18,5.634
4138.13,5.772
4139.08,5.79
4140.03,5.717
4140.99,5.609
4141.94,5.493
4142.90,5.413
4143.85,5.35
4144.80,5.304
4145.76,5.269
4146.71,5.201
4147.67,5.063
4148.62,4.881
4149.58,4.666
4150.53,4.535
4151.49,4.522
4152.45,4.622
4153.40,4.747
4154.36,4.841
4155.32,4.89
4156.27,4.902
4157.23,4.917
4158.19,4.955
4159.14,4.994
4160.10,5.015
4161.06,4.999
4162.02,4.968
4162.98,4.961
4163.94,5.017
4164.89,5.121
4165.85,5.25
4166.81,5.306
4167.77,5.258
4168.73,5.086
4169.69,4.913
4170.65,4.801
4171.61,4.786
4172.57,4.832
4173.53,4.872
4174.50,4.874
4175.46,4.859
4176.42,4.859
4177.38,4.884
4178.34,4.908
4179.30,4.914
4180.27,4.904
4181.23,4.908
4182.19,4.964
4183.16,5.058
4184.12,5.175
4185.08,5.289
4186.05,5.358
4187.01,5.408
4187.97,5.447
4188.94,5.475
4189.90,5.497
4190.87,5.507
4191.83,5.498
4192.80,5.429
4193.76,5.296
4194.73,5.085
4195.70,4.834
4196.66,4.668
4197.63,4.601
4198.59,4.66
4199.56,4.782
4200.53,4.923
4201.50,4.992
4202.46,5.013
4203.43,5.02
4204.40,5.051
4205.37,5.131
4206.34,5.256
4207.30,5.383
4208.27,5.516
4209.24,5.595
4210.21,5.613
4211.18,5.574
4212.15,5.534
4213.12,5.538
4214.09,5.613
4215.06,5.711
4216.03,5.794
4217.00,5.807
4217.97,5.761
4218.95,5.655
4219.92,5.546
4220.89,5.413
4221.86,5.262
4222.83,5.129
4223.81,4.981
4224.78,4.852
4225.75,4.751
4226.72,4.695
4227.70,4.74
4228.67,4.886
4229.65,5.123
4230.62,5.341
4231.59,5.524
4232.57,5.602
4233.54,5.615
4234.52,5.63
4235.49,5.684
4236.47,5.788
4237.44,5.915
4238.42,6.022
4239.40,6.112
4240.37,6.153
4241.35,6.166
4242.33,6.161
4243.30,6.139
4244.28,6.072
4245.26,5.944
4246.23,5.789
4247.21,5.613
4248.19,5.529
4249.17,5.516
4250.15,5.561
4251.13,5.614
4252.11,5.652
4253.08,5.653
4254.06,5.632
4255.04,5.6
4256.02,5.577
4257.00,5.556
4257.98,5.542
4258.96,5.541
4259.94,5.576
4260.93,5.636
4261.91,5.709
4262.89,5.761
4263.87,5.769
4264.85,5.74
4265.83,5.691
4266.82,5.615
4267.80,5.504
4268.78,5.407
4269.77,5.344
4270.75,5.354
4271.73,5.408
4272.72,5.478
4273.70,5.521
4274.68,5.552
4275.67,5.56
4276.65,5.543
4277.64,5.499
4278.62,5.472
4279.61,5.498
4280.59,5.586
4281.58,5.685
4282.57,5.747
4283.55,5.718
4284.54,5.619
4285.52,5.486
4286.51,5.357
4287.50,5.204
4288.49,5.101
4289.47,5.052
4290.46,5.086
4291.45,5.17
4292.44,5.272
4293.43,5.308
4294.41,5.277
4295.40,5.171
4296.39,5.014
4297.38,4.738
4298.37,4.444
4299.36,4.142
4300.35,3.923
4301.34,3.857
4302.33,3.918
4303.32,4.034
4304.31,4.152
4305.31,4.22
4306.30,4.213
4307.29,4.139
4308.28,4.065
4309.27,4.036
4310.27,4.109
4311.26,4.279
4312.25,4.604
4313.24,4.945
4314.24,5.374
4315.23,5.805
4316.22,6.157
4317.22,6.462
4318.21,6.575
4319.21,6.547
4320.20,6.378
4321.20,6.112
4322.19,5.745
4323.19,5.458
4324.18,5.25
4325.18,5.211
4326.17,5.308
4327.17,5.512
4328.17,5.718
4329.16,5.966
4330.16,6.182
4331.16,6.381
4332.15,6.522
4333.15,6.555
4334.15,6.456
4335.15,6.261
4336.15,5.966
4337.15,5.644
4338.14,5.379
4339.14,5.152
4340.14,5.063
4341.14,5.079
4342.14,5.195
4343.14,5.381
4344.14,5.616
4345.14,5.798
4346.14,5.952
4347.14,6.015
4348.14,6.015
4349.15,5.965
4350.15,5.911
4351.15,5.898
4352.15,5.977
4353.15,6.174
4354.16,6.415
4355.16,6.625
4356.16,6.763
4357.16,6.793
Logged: 2.3 angstrom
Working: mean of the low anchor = 5.25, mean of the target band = 5.08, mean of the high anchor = 5.28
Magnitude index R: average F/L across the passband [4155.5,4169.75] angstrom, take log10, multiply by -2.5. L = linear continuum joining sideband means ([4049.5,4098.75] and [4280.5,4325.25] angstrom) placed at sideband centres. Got 0.04 mag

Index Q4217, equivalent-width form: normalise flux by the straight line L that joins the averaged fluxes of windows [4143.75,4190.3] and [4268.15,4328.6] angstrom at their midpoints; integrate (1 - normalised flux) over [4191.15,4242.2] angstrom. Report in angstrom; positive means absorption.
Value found -2.9 angstrom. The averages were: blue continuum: 5.01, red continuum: 5.18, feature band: 5.36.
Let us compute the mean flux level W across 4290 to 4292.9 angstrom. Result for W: 5.17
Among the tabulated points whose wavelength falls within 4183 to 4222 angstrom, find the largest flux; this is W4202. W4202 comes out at 5.807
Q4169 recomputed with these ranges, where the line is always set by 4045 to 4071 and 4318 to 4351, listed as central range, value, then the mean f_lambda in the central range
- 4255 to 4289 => 0.6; 5.54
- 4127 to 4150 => 0.1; 5.24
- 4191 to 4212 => 1.1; 5.15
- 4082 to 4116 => -1.4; 5.37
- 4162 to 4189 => 1.6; 5.05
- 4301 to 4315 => 3.5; 4.32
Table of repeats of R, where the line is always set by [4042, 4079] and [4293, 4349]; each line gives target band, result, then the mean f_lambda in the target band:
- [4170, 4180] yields 0.06 mag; 4.86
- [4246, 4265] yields -0.08 mag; 5.62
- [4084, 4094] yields -0.17 mag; 5.9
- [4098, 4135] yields -0.01 mag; 5.14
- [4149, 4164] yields 0.06 mag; 4.84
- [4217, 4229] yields 0.01 mag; 5.17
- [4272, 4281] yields -0.05 mag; 5.52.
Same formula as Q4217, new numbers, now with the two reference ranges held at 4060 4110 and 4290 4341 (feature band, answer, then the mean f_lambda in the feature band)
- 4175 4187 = 0.56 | 5.02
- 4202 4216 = -0.39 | 5.41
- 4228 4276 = -3.59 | 5.65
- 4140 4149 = -0.07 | 5.31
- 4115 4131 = -0.08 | 5.31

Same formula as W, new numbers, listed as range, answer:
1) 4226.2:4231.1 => 4.95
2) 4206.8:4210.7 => 5.53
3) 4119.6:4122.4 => 5.45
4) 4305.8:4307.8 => 4.19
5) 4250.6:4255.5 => 5.64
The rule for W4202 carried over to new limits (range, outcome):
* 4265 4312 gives 5.747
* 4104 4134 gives 5.624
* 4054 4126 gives 6.005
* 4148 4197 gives 5.507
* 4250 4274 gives 5.769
